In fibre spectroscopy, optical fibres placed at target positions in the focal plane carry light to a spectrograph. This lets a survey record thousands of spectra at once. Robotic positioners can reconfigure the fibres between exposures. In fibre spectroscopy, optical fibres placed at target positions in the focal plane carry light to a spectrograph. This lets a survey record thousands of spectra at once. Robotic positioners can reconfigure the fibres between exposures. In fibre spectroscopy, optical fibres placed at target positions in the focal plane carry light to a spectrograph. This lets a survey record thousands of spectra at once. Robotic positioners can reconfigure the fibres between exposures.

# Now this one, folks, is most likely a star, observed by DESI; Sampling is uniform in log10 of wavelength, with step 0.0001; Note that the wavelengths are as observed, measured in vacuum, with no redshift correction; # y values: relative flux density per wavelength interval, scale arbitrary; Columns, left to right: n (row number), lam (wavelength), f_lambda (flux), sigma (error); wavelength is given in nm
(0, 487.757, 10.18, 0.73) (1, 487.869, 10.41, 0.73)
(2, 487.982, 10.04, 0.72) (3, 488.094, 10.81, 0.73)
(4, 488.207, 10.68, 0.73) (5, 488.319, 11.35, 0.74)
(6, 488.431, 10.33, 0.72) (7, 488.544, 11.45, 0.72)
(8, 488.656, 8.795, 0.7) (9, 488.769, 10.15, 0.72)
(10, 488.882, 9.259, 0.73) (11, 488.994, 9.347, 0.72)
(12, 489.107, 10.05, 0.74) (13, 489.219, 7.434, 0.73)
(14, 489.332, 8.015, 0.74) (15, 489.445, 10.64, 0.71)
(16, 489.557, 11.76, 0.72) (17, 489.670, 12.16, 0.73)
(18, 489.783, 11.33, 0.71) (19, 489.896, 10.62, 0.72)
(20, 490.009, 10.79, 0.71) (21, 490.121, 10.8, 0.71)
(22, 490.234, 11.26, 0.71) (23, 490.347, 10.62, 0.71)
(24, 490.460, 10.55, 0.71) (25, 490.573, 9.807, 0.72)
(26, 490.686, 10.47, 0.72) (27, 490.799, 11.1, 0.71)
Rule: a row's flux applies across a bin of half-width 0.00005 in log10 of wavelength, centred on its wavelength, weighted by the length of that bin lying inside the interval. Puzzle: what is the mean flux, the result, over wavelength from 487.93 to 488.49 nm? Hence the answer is 10.7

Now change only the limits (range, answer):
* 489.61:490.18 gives 11.1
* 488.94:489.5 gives 9.09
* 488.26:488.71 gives 10.5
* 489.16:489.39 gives 7.77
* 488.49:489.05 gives 9.8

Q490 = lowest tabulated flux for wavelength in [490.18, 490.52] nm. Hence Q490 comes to 10.55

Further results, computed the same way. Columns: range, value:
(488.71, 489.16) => 9.259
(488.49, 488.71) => 8.795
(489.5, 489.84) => 11.33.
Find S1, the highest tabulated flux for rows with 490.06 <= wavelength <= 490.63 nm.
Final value 11.26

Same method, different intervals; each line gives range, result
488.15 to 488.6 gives 11.45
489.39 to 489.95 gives 12.16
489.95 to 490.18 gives 10.8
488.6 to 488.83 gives 10.15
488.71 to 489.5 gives 10.64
